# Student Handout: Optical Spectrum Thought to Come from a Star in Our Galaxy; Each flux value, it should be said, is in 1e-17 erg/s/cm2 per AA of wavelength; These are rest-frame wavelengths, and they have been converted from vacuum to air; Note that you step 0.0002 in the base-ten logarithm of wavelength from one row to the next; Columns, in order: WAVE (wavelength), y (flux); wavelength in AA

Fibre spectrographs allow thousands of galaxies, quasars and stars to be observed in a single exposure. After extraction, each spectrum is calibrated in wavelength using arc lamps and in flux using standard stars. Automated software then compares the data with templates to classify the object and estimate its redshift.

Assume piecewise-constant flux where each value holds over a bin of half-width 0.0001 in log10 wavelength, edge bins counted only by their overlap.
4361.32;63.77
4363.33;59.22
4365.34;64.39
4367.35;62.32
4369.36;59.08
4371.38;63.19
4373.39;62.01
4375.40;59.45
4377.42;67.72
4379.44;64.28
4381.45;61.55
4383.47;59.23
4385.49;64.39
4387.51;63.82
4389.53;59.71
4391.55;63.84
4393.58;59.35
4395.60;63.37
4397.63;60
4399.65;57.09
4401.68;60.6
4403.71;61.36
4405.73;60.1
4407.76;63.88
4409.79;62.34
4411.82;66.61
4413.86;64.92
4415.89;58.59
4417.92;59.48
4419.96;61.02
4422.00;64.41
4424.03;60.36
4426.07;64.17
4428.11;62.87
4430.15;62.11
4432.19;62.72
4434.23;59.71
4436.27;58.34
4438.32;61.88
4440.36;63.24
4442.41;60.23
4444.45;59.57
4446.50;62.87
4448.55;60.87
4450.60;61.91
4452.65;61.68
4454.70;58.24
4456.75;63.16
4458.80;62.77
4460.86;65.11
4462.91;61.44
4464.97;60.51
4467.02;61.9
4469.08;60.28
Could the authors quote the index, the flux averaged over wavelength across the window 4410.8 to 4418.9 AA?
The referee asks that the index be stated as 62.4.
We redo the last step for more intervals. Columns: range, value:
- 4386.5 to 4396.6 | 62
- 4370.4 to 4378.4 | 63.1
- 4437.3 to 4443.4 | 61.8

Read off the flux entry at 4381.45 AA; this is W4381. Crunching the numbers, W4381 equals 61.55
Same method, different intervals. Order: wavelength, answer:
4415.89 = 58.59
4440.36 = 63.24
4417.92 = 59.48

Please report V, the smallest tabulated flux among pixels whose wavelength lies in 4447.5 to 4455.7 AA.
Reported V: 58.24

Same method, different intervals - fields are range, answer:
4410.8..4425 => 58.59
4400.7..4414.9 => 60.1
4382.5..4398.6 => 59.23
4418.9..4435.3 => 59.71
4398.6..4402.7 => 57.09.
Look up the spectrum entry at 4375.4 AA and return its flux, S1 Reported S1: 59.45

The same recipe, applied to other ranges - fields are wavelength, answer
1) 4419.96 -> 61.02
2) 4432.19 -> 62.72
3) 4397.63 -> 60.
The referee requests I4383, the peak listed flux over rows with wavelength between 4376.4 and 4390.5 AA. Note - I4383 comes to 67.72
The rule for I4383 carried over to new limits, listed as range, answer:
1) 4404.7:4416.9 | 66.61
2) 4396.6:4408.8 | 63.88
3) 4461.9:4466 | 61.44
